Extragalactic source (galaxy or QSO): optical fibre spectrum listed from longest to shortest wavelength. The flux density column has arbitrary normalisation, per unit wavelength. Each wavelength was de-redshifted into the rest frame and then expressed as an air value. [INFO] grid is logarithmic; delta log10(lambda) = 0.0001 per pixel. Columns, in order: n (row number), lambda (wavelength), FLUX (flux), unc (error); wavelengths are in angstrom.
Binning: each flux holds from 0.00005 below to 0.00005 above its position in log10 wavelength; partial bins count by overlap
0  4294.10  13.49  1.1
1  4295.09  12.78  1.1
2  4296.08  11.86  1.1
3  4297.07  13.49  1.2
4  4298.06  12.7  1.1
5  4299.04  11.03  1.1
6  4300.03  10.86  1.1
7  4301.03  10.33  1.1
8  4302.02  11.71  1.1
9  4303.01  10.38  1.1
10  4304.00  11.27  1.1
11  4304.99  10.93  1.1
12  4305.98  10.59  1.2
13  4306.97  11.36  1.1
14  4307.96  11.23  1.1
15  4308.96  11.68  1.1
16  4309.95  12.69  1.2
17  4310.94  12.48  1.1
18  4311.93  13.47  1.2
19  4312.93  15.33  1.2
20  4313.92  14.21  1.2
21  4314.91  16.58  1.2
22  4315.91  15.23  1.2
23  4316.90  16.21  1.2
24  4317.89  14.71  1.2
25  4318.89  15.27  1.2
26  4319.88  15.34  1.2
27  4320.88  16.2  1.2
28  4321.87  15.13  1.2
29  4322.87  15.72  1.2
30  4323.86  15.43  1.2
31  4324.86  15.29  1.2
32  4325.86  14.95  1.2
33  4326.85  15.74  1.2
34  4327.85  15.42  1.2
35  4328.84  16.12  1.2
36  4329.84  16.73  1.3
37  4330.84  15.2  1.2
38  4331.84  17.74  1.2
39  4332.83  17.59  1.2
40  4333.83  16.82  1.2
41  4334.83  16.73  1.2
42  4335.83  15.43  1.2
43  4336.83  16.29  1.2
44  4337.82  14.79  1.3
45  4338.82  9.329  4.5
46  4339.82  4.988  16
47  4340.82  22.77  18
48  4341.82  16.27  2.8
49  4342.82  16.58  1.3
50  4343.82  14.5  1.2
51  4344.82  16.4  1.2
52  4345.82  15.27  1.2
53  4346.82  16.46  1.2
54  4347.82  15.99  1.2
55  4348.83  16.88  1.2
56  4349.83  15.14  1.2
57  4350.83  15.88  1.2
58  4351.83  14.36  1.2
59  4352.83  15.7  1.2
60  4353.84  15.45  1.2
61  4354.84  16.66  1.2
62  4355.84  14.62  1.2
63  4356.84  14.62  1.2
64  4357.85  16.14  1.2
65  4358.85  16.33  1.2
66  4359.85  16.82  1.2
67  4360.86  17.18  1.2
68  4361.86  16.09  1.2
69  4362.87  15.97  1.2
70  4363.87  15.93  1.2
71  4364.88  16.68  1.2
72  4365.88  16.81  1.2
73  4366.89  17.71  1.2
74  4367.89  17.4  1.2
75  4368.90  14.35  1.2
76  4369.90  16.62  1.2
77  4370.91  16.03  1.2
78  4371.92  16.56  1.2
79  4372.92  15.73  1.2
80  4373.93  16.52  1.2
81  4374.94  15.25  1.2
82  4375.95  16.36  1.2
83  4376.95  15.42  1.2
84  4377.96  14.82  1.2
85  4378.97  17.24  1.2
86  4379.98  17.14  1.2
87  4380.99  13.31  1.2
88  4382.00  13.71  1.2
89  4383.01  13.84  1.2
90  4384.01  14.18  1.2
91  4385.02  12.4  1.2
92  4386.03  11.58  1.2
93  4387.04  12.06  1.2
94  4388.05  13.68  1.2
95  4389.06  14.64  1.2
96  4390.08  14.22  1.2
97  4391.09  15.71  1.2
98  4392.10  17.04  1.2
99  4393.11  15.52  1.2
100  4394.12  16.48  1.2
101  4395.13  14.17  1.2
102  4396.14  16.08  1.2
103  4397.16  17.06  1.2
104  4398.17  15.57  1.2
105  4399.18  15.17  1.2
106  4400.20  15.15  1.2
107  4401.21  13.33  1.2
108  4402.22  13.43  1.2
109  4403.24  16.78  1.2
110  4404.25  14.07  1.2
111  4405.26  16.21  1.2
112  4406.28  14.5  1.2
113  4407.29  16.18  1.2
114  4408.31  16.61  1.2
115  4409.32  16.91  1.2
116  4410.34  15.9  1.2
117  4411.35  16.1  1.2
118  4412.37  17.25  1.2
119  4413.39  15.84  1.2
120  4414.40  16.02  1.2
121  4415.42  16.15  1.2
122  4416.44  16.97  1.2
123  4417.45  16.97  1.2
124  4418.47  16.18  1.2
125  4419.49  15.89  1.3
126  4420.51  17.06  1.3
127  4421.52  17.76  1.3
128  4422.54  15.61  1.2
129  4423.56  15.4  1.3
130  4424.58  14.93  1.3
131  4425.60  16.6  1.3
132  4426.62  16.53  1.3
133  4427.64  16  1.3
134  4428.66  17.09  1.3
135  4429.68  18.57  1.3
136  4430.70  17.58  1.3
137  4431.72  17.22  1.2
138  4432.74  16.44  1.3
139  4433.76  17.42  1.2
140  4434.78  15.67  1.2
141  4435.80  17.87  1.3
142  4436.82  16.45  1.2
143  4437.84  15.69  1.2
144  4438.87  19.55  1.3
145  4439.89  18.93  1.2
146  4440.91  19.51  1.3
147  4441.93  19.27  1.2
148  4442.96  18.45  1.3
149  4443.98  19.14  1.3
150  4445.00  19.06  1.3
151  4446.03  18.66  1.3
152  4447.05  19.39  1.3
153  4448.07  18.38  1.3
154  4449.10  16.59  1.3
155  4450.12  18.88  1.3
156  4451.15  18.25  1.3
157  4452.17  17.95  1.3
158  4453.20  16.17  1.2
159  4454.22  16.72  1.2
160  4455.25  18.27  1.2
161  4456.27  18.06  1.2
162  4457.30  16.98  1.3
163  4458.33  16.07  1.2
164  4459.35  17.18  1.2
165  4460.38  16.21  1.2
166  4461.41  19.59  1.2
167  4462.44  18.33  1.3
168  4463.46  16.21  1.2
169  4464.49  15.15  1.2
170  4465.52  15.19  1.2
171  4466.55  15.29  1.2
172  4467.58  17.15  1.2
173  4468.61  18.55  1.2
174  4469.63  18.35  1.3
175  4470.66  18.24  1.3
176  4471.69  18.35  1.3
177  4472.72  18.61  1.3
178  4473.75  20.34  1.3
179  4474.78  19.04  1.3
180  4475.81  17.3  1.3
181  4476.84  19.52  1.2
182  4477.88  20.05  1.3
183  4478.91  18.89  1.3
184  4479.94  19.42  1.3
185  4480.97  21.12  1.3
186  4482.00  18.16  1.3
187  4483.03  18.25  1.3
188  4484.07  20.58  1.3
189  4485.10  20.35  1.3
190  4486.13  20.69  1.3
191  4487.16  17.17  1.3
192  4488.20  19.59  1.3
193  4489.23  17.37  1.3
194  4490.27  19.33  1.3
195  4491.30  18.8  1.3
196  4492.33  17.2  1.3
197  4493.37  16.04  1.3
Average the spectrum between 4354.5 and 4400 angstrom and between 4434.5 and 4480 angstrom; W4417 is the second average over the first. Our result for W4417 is 1.16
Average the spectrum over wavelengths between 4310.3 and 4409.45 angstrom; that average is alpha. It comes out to 15.4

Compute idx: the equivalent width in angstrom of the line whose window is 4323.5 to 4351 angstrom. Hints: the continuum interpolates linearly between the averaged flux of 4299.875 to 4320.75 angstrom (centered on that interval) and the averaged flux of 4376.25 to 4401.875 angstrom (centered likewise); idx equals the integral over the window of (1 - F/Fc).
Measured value -4.0 angstrom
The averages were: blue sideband 13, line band 15.6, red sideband 14.8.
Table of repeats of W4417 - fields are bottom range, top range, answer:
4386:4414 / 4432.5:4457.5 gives 1.17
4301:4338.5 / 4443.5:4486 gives 1.26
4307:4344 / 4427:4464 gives 1.18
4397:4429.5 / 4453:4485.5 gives 1.13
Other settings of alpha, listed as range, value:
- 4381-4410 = 14.8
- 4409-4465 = 17.2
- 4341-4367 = 16.1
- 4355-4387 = 15.6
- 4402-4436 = 16.4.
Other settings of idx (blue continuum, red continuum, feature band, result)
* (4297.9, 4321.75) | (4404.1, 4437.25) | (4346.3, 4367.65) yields -2.35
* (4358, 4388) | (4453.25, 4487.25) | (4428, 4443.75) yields -0.46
